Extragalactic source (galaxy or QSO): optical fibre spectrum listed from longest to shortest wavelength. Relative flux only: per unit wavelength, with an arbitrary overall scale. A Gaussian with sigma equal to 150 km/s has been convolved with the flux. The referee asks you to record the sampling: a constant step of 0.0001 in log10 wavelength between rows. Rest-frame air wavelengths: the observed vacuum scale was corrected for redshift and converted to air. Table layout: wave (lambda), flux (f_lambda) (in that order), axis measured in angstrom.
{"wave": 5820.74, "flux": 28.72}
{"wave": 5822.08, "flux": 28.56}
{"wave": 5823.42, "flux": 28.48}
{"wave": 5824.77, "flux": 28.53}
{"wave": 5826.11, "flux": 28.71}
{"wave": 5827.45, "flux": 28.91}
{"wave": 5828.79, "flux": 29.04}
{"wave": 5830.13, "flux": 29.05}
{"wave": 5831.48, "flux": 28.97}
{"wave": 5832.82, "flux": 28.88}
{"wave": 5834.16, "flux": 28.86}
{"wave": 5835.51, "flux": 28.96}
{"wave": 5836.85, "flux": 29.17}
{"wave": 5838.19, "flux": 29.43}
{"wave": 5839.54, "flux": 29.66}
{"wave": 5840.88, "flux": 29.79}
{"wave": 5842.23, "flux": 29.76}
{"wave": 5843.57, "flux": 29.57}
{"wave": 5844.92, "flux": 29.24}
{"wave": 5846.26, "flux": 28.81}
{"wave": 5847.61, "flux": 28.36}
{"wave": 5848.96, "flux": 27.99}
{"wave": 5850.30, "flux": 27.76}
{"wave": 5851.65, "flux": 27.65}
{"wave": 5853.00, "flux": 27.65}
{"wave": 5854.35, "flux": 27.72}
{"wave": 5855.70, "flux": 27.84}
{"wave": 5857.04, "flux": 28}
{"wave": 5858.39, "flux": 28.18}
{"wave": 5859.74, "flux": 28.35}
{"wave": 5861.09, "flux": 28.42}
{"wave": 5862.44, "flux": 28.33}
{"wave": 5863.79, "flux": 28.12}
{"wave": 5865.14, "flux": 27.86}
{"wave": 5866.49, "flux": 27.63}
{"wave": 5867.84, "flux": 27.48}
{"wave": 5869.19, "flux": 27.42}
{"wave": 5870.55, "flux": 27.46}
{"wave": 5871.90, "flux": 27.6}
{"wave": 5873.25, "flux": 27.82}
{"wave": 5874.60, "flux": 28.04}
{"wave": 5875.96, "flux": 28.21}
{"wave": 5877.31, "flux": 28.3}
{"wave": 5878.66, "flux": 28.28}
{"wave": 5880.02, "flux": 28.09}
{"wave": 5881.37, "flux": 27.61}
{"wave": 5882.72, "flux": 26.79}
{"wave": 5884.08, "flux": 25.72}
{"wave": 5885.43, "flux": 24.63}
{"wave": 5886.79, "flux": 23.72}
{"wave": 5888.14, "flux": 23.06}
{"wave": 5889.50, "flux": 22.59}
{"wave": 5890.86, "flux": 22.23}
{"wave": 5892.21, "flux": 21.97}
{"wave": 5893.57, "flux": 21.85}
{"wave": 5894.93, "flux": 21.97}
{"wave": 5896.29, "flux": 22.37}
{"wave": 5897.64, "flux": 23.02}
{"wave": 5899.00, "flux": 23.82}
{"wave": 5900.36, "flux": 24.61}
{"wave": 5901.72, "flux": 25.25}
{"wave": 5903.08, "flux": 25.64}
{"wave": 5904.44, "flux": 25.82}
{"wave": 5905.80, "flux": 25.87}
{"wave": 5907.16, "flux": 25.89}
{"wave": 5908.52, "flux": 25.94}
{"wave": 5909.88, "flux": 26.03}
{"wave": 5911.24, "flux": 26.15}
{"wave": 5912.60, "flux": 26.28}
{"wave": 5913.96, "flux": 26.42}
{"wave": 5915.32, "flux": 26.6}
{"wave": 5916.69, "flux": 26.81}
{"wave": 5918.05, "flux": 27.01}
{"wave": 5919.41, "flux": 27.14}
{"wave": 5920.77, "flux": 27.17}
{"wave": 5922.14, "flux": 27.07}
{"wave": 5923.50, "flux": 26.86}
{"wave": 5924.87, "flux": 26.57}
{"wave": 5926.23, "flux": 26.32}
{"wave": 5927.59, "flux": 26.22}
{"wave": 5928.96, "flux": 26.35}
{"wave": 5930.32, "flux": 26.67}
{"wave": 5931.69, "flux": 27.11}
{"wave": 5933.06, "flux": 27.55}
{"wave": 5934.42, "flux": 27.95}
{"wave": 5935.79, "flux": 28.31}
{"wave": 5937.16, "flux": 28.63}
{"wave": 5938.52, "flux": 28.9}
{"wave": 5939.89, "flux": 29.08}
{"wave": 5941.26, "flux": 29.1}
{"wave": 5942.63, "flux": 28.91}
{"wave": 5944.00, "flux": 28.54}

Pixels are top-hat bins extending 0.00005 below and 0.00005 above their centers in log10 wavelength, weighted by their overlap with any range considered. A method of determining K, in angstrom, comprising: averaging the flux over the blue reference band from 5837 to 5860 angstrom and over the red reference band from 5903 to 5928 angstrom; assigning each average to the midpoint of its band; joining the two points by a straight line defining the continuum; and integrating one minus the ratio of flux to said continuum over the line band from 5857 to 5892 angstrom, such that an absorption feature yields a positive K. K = 1.2 angstrom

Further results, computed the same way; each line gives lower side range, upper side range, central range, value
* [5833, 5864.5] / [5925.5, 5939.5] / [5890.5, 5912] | 2.74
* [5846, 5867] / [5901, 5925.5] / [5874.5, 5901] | 2.30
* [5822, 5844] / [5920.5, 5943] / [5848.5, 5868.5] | 0.53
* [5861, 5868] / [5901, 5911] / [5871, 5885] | -0.17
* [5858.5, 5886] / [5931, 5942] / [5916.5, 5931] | 0.74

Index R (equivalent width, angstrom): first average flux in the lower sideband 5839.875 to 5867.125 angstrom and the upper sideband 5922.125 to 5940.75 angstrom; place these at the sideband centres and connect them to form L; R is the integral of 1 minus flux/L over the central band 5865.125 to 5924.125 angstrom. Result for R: 4.3 angstrom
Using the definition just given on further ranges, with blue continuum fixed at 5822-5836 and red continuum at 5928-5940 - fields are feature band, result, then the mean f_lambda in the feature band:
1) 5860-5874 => 0.3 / 27.8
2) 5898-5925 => 1.8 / 26.1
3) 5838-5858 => 0.0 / 28.6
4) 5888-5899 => 2.2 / 22.4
